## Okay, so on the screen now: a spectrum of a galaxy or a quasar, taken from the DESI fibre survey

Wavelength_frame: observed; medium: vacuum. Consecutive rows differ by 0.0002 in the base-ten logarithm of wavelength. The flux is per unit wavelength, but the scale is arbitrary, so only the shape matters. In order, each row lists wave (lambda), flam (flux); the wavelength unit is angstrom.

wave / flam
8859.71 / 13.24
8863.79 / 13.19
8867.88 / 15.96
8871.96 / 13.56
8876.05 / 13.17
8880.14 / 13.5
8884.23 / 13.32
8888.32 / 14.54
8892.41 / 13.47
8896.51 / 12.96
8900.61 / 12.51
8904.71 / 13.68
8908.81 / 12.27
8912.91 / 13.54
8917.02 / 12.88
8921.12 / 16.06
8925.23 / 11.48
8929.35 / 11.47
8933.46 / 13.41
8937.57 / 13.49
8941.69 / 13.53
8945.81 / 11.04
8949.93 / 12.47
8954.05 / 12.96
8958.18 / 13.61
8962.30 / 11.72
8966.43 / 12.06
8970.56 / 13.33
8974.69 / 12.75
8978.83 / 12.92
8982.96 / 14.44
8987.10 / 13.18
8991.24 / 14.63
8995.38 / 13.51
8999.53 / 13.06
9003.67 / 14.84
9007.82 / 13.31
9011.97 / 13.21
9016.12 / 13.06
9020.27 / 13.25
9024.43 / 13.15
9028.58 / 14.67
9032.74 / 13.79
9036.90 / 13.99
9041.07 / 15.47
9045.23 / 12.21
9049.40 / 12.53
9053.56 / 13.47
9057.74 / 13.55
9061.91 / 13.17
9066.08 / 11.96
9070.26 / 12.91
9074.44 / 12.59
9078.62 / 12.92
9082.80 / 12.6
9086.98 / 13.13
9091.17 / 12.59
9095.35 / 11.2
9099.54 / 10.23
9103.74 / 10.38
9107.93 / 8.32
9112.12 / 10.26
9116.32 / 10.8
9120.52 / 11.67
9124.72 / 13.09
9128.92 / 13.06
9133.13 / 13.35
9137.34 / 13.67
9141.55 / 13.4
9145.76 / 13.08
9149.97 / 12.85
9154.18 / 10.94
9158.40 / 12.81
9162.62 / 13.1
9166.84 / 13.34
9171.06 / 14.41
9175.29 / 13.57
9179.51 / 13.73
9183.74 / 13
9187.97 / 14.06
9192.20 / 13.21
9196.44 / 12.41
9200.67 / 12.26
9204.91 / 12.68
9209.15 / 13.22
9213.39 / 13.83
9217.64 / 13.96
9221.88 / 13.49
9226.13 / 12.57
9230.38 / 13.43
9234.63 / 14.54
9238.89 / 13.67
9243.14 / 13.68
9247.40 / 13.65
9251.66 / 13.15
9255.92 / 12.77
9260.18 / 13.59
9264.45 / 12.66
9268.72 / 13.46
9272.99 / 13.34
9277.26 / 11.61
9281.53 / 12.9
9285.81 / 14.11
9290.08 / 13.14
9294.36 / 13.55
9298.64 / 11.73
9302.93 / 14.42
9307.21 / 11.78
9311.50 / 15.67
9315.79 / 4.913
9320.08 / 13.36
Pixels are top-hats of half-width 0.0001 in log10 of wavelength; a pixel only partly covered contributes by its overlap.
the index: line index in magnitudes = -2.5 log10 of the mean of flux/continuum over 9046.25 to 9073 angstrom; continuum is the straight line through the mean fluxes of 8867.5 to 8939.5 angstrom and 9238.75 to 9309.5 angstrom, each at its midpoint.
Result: 0.03 mag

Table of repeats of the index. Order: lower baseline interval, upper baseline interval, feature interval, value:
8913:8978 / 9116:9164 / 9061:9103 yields 0.04 mag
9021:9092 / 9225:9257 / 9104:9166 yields 0.10 mag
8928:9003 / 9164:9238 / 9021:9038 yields -0.06 mag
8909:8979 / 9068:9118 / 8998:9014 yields -0.11 mag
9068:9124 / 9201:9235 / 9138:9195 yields -0.05 mag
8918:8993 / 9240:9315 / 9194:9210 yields 0.04 mag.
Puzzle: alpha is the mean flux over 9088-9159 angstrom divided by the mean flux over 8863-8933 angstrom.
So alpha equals 0.9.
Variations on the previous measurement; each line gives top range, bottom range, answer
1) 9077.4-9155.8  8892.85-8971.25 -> 0.93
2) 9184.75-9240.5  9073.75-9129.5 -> 1.15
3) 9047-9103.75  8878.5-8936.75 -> 0.94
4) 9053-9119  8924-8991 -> 0.92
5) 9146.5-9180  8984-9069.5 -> 0.97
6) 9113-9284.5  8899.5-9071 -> 0.99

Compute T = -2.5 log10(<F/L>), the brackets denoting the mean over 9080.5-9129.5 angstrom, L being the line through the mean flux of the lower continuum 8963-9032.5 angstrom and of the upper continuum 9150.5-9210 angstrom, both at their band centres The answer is 0.16 mag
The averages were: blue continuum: 13.4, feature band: 11.4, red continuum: 13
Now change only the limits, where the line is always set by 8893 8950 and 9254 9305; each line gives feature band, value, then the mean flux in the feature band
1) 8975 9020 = -0.048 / 13.6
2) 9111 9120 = 0.208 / 10.8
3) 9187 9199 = -0.004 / 13.1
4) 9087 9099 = 0.098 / 11.9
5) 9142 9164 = 0.038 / 12.6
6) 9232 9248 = -0.065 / 13.9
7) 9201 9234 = -0.019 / 13.3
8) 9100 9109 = 0.329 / 9.62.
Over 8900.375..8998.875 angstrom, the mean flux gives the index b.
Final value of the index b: 13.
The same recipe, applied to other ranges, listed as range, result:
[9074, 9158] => 12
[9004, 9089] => 13.3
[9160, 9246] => 13.4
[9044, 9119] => 11.9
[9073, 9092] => 12.8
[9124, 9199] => 13.2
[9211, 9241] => 13.6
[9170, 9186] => 13.6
